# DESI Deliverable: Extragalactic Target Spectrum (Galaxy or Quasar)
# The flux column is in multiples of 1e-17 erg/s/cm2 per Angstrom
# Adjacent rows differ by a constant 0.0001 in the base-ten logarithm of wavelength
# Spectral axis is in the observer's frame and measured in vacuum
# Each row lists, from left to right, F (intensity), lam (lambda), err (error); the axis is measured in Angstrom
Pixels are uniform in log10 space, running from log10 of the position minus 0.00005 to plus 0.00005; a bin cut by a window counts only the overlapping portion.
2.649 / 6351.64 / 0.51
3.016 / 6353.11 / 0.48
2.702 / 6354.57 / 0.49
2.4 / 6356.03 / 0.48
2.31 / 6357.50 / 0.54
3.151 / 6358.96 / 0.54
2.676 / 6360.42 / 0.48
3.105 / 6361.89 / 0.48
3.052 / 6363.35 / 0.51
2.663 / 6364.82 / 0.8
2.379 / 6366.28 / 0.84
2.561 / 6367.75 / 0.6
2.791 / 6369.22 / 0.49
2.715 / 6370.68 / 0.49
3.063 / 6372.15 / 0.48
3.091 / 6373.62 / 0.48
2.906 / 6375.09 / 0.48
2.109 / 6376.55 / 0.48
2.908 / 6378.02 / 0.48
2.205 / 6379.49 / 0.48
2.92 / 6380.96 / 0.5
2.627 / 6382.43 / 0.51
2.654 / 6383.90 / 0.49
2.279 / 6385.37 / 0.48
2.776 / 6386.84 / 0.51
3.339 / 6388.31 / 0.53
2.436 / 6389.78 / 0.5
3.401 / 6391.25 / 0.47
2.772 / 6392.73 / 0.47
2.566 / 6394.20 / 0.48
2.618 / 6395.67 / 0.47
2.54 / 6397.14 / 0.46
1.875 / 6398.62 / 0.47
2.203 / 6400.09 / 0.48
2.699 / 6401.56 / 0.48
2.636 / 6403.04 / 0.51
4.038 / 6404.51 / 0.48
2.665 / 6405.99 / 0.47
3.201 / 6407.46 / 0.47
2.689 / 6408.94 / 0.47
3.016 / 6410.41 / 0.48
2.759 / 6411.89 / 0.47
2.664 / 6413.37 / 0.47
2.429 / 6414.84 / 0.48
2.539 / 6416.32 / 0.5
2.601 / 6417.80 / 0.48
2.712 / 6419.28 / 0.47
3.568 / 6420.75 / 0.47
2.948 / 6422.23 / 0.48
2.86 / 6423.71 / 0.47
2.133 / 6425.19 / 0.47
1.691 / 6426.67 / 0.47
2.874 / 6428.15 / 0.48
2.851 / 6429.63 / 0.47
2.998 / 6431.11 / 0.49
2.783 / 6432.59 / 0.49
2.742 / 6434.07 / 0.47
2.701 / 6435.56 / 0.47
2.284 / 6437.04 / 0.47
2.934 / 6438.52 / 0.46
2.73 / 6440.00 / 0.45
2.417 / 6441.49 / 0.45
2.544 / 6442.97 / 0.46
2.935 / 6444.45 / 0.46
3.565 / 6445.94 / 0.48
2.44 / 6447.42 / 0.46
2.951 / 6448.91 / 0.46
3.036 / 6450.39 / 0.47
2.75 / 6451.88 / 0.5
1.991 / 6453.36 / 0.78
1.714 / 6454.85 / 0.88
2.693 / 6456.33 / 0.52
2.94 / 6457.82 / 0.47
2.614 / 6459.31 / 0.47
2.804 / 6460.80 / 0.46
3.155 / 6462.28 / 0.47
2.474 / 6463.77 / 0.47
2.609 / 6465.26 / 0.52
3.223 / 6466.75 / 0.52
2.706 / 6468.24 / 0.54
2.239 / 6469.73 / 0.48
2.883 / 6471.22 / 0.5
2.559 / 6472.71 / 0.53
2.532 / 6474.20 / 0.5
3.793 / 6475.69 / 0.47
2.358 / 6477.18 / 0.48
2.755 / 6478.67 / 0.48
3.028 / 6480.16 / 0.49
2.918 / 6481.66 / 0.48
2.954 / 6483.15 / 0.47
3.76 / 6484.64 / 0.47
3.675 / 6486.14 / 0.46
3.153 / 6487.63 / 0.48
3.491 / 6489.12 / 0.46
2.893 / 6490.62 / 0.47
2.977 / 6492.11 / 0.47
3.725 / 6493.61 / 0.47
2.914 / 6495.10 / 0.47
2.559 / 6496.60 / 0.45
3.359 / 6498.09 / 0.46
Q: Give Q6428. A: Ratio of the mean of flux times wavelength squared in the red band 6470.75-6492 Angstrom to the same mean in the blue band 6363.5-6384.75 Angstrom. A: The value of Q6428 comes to 1.17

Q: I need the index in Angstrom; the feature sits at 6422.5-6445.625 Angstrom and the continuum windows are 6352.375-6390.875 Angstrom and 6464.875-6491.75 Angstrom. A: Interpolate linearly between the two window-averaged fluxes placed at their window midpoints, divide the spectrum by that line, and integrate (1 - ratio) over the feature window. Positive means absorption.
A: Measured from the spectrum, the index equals 1.78 Angstrom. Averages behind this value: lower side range 2.73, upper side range 2.98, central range 2.65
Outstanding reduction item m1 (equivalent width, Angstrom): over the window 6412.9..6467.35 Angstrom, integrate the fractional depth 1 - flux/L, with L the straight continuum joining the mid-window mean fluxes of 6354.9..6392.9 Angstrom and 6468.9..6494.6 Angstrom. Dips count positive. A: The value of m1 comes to 4.19 Angstrom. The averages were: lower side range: 2.74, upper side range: 3.04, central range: 2.7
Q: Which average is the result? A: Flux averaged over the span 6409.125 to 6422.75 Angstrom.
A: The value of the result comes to 2.8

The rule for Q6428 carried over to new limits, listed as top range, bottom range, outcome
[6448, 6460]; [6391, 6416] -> 0.96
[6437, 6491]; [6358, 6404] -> 1.07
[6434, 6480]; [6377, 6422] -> 1.01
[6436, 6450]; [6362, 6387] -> 1.05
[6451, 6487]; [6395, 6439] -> 1.05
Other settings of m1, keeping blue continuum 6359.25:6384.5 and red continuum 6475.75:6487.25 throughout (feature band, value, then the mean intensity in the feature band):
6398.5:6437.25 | 2.2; 2.73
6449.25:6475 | 3.3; 2.65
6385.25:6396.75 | 0.0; 2.79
